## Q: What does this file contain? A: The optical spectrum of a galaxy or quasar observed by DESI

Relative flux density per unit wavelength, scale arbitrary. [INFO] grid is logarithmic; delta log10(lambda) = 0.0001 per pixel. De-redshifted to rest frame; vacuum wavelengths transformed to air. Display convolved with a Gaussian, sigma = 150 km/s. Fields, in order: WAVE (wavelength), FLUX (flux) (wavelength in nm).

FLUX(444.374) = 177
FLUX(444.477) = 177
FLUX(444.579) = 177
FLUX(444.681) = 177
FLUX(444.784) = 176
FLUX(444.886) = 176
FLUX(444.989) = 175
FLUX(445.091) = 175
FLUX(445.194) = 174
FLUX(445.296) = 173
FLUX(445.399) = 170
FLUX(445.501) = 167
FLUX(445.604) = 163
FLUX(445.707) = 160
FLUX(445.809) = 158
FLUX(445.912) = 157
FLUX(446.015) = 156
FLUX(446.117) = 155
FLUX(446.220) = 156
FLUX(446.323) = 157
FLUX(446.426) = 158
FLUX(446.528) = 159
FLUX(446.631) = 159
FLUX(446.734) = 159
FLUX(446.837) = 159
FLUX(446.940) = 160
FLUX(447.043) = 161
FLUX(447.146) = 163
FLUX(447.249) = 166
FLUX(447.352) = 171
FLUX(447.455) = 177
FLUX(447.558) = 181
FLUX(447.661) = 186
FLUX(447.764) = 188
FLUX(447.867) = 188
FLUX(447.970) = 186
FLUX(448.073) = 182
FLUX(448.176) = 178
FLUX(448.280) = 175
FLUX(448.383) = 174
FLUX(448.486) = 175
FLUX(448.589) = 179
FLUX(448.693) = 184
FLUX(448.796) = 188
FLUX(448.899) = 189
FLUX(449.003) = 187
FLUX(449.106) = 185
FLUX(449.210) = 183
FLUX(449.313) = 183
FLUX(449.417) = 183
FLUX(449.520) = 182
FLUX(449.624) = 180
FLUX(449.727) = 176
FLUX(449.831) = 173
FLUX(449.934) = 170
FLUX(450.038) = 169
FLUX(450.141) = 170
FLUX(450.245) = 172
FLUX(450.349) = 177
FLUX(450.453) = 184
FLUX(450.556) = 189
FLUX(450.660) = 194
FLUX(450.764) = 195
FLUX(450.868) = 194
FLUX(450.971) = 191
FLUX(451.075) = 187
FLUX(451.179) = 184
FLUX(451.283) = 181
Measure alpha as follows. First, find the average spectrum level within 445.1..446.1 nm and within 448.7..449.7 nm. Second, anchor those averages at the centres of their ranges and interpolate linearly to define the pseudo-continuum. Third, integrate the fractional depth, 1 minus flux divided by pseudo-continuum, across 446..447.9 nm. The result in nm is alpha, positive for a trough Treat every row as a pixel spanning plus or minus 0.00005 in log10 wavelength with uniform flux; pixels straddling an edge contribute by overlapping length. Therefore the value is 0.06 nm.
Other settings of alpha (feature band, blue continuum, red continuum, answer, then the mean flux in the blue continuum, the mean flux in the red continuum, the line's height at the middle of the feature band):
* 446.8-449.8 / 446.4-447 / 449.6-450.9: -0.17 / 159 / 180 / 169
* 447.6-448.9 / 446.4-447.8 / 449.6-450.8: -0.08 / 168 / 179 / 172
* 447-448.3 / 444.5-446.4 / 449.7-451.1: -0.03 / 167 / 182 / 173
